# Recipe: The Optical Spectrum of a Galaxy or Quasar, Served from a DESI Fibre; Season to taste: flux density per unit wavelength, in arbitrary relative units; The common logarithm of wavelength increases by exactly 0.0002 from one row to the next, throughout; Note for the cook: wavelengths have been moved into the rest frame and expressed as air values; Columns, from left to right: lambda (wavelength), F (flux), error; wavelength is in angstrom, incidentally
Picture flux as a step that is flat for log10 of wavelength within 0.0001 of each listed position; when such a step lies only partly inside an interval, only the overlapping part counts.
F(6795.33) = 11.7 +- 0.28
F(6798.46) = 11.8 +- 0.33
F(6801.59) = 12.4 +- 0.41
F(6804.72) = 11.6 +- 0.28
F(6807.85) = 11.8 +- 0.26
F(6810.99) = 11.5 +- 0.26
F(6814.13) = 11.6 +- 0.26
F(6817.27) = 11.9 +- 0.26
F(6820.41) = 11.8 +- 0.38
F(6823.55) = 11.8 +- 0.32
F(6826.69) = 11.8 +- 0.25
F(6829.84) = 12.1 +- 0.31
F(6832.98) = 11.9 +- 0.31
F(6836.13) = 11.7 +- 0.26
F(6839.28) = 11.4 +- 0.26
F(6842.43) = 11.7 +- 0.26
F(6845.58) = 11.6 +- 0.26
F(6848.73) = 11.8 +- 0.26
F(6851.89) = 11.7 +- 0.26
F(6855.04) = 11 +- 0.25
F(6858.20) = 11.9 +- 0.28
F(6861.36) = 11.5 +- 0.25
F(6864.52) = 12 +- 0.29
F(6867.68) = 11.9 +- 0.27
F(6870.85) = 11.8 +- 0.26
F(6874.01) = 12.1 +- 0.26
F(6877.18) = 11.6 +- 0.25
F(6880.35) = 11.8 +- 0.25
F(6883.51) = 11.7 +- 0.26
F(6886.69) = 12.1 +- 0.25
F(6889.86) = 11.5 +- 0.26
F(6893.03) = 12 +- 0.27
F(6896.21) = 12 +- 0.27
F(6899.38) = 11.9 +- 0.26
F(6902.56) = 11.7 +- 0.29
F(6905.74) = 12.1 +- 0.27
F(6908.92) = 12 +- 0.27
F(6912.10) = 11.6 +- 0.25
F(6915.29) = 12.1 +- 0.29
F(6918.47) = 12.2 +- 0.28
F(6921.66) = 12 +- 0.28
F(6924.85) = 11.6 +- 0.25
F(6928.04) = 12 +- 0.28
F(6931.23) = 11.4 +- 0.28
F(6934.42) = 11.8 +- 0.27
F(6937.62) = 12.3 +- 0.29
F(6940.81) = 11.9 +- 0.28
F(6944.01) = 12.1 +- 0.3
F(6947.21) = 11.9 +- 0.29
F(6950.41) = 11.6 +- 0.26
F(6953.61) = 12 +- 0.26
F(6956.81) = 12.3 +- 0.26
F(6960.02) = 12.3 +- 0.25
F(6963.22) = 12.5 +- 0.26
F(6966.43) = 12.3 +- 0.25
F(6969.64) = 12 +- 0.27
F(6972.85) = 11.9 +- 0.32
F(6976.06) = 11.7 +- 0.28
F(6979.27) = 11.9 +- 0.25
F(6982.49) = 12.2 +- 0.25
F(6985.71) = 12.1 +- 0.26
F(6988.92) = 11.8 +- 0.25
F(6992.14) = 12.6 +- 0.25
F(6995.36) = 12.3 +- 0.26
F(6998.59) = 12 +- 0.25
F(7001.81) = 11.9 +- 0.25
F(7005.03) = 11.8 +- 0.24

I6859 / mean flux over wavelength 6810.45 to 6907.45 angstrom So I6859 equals 11.8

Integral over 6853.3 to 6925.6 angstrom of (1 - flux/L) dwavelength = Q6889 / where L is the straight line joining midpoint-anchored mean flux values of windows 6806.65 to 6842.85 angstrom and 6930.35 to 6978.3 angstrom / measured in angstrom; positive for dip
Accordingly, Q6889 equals 0.3 angstrom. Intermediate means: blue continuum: 11.7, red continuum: 12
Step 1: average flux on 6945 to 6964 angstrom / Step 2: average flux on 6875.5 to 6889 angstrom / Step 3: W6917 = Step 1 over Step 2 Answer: 1.0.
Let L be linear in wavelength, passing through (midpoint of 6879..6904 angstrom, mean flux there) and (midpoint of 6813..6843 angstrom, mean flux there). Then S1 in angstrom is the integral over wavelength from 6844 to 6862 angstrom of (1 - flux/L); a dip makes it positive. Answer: 0.33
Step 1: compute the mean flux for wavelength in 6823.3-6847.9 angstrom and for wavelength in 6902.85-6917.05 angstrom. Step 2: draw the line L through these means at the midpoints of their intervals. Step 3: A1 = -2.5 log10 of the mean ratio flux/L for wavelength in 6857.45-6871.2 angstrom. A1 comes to 0.00 mag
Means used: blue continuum 11.8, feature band 11.8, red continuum 11.9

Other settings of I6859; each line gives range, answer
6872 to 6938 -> 11.9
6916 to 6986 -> 12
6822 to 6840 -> 11.8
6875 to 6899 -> 11.8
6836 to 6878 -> 11.7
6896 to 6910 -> 11.9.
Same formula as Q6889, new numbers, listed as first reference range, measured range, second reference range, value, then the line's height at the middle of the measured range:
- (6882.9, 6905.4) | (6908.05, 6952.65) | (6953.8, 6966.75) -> 0.8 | 12.1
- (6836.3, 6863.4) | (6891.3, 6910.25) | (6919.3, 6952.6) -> -0.3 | 11.8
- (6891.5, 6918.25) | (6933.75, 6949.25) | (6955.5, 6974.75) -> 0.1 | 12.1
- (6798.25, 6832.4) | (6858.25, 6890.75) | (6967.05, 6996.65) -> 0.3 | 11.9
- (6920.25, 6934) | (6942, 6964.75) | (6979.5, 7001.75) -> -0.4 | 11.9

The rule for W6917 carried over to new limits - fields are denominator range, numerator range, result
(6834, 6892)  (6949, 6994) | 1.03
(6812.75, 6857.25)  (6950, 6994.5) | 1.03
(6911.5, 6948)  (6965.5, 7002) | 1.01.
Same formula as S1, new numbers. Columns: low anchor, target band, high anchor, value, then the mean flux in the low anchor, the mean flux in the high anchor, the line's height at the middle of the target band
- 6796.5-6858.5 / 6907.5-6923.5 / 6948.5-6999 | 0.0 angstrom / 11.7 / 12.1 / 12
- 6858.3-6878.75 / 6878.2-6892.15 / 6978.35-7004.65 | 0.1 angstrom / 11.8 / 12.1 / 11.9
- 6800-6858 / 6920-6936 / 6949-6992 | 0.3 angstrom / 11.7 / 12.1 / 12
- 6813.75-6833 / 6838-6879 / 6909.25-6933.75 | 0.5 angstrom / 11.9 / 11.8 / 11.9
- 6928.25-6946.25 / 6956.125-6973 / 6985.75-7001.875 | -0.3 angstrom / 11.9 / 12.1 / 12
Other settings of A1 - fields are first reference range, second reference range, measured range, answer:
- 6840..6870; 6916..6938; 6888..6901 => -0.007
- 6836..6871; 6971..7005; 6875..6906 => -0.007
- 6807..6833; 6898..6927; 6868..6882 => 0.003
